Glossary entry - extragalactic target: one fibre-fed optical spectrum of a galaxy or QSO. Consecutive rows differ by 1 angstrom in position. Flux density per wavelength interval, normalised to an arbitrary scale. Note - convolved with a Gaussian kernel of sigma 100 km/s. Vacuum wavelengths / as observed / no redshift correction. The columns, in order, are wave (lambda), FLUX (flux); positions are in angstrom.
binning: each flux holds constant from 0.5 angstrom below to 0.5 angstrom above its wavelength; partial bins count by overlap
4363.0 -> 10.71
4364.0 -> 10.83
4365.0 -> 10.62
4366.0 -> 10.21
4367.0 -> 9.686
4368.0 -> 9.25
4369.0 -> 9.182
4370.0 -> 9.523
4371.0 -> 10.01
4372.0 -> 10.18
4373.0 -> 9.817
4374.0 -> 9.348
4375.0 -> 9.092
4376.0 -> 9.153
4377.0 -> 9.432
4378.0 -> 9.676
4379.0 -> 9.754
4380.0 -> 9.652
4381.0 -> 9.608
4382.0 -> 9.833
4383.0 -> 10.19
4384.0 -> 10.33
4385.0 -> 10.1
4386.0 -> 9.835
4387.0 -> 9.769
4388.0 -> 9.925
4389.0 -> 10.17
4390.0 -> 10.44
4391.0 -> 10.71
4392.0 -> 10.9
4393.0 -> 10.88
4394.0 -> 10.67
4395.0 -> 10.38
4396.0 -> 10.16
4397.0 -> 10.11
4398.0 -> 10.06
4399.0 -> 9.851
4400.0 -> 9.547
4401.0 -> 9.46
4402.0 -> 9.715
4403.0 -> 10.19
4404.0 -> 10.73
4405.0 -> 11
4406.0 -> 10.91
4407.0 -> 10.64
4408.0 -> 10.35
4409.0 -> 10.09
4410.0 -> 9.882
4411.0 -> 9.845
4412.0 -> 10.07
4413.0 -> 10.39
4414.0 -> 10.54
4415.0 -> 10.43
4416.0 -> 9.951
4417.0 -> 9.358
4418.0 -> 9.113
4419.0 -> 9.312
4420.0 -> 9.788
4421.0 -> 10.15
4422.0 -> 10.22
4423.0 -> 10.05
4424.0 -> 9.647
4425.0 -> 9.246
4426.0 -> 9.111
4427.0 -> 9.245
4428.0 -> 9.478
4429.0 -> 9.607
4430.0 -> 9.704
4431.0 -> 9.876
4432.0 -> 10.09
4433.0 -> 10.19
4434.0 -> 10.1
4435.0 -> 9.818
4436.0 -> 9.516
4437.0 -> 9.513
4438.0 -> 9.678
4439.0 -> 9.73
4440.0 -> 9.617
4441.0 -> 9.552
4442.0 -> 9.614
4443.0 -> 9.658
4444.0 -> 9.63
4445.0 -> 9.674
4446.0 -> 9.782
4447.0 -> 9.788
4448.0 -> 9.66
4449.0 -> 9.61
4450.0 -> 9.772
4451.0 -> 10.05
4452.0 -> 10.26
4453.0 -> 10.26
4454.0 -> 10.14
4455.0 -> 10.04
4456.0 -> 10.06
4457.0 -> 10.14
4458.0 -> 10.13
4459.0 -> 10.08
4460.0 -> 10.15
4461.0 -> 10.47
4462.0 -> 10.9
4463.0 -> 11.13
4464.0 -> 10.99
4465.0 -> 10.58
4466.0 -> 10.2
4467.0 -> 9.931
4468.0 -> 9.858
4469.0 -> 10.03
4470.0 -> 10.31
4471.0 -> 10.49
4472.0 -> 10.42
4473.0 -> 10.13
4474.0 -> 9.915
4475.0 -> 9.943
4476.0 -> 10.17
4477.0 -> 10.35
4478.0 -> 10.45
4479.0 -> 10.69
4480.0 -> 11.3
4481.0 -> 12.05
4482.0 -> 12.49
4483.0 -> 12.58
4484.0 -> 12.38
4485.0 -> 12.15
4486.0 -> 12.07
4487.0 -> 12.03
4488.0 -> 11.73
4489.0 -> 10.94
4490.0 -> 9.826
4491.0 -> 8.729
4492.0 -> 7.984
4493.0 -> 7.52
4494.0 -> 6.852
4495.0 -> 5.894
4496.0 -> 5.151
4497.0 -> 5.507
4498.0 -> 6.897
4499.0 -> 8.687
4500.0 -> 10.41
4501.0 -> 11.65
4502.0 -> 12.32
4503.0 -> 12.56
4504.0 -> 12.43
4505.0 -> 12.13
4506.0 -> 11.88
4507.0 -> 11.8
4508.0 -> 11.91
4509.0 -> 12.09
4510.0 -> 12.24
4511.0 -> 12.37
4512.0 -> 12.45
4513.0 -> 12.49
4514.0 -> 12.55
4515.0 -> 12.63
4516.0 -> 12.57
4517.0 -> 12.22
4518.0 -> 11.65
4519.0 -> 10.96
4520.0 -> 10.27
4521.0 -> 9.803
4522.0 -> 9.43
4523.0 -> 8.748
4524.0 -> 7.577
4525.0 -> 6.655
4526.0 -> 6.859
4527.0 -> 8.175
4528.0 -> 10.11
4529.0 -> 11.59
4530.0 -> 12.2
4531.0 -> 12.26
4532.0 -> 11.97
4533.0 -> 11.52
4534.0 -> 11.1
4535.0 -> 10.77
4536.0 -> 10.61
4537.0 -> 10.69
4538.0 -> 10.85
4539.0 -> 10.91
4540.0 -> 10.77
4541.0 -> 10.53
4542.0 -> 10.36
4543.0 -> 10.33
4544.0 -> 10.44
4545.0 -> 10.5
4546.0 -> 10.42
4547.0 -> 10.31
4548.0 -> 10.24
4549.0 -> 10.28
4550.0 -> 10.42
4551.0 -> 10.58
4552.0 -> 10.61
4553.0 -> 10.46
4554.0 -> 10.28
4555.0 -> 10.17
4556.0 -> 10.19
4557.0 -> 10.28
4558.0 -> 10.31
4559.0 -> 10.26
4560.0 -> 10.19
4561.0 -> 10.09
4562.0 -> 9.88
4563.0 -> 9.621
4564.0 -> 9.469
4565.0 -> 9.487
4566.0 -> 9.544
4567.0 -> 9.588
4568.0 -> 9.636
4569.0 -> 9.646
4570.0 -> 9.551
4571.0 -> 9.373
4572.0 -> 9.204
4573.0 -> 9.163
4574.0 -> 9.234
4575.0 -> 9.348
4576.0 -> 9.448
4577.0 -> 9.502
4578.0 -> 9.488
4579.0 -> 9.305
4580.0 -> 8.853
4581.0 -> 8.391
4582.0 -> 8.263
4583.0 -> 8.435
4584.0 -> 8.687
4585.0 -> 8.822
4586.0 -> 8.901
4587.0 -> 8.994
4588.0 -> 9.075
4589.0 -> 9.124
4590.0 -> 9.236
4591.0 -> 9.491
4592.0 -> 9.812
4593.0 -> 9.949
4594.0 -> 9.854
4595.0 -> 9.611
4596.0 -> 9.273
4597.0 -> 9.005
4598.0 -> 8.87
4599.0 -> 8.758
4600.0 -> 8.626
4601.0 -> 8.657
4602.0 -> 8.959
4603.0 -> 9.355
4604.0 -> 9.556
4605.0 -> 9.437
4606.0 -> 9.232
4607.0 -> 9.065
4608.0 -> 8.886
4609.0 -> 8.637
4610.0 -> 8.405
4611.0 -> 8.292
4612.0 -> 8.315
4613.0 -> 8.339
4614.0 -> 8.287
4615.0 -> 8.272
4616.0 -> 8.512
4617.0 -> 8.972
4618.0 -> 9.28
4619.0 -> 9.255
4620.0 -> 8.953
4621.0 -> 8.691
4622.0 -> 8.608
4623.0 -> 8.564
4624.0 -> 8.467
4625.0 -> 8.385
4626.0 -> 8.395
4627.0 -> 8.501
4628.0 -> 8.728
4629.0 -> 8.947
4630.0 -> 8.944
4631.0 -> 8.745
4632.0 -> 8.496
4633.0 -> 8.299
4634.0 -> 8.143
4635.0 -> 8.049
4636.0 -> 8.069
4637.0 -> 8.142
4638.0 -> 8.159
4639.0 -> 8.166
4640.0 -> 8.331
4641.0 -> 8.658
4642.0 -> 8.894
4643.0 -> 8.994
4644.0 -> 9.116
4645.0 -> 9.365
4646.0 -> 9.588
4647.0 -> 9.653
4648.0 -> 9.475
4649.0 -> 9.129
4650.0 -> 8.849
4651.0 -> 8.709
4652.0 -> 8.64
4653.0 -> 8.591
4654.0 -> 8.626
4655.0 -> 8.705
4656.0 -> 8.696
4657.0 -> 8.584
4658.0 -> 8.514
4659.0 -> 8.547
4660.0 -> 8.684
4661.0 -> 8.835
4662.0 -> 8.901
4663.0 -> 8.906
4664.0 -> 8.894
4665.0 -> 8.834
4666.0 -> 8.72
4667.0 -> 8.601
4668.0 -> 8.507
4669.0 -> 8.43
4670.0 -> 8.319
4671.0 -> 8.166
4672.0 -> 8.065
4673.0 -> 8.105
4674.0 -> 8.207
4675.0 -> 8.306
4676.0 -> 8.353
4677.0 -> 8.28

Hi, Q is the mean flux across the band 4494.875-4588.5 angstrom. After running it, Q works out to 10.1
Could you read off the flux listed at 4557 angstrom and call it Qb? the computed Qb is 10.28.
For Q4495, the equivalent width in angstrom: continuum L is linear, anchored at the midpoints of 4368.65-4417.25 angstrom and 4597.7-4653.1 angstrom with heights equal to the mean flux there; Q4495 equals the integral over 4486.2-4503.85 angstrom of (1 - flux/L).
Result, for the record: 0.48 angstrom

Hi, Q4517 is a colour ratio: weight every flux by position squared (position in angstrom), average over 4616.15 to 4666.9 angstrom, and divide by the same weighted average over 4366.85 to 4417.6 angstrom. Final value 1.0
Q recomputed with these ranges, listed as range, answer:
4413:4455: 9.78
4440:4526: 10.3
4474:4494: 10.7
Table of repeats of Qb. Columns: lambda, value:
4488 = 11.73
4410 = 9.882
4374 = 9.348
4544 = 10.44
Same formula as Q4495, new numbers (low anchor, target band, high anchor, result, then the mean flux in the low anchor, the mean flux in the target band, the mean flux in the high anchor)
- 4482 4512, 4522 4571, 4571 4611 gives -2.0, 10.4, 10.1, 9.09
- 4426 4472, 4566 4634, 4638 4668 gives 1.1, 9.98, 8.97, 8.82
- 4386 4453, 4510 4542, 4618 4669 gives -4.8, 9.96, 10.8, 8.71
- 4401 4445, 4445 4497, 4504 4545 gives 1.3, 9.88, 10.1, 10.9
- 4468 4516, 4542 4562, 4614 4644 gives -1.2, 10.6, 10.3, 8.58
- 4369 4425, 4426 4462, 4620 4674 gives -0.4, 10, 9.85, 8.64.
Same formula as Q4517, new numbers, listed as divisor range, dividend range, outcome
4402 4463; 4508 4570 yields 1.11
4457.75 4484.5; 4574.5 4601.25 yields 0.90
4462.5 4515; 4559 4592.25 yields 0.91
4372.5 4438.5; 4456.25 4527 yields 1.09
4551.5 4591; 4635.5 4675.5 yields 0.95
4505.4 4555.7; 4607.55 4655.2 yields 0.84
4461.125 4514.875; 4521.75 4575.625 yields 0.97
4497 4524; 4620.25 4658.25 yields 0.82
